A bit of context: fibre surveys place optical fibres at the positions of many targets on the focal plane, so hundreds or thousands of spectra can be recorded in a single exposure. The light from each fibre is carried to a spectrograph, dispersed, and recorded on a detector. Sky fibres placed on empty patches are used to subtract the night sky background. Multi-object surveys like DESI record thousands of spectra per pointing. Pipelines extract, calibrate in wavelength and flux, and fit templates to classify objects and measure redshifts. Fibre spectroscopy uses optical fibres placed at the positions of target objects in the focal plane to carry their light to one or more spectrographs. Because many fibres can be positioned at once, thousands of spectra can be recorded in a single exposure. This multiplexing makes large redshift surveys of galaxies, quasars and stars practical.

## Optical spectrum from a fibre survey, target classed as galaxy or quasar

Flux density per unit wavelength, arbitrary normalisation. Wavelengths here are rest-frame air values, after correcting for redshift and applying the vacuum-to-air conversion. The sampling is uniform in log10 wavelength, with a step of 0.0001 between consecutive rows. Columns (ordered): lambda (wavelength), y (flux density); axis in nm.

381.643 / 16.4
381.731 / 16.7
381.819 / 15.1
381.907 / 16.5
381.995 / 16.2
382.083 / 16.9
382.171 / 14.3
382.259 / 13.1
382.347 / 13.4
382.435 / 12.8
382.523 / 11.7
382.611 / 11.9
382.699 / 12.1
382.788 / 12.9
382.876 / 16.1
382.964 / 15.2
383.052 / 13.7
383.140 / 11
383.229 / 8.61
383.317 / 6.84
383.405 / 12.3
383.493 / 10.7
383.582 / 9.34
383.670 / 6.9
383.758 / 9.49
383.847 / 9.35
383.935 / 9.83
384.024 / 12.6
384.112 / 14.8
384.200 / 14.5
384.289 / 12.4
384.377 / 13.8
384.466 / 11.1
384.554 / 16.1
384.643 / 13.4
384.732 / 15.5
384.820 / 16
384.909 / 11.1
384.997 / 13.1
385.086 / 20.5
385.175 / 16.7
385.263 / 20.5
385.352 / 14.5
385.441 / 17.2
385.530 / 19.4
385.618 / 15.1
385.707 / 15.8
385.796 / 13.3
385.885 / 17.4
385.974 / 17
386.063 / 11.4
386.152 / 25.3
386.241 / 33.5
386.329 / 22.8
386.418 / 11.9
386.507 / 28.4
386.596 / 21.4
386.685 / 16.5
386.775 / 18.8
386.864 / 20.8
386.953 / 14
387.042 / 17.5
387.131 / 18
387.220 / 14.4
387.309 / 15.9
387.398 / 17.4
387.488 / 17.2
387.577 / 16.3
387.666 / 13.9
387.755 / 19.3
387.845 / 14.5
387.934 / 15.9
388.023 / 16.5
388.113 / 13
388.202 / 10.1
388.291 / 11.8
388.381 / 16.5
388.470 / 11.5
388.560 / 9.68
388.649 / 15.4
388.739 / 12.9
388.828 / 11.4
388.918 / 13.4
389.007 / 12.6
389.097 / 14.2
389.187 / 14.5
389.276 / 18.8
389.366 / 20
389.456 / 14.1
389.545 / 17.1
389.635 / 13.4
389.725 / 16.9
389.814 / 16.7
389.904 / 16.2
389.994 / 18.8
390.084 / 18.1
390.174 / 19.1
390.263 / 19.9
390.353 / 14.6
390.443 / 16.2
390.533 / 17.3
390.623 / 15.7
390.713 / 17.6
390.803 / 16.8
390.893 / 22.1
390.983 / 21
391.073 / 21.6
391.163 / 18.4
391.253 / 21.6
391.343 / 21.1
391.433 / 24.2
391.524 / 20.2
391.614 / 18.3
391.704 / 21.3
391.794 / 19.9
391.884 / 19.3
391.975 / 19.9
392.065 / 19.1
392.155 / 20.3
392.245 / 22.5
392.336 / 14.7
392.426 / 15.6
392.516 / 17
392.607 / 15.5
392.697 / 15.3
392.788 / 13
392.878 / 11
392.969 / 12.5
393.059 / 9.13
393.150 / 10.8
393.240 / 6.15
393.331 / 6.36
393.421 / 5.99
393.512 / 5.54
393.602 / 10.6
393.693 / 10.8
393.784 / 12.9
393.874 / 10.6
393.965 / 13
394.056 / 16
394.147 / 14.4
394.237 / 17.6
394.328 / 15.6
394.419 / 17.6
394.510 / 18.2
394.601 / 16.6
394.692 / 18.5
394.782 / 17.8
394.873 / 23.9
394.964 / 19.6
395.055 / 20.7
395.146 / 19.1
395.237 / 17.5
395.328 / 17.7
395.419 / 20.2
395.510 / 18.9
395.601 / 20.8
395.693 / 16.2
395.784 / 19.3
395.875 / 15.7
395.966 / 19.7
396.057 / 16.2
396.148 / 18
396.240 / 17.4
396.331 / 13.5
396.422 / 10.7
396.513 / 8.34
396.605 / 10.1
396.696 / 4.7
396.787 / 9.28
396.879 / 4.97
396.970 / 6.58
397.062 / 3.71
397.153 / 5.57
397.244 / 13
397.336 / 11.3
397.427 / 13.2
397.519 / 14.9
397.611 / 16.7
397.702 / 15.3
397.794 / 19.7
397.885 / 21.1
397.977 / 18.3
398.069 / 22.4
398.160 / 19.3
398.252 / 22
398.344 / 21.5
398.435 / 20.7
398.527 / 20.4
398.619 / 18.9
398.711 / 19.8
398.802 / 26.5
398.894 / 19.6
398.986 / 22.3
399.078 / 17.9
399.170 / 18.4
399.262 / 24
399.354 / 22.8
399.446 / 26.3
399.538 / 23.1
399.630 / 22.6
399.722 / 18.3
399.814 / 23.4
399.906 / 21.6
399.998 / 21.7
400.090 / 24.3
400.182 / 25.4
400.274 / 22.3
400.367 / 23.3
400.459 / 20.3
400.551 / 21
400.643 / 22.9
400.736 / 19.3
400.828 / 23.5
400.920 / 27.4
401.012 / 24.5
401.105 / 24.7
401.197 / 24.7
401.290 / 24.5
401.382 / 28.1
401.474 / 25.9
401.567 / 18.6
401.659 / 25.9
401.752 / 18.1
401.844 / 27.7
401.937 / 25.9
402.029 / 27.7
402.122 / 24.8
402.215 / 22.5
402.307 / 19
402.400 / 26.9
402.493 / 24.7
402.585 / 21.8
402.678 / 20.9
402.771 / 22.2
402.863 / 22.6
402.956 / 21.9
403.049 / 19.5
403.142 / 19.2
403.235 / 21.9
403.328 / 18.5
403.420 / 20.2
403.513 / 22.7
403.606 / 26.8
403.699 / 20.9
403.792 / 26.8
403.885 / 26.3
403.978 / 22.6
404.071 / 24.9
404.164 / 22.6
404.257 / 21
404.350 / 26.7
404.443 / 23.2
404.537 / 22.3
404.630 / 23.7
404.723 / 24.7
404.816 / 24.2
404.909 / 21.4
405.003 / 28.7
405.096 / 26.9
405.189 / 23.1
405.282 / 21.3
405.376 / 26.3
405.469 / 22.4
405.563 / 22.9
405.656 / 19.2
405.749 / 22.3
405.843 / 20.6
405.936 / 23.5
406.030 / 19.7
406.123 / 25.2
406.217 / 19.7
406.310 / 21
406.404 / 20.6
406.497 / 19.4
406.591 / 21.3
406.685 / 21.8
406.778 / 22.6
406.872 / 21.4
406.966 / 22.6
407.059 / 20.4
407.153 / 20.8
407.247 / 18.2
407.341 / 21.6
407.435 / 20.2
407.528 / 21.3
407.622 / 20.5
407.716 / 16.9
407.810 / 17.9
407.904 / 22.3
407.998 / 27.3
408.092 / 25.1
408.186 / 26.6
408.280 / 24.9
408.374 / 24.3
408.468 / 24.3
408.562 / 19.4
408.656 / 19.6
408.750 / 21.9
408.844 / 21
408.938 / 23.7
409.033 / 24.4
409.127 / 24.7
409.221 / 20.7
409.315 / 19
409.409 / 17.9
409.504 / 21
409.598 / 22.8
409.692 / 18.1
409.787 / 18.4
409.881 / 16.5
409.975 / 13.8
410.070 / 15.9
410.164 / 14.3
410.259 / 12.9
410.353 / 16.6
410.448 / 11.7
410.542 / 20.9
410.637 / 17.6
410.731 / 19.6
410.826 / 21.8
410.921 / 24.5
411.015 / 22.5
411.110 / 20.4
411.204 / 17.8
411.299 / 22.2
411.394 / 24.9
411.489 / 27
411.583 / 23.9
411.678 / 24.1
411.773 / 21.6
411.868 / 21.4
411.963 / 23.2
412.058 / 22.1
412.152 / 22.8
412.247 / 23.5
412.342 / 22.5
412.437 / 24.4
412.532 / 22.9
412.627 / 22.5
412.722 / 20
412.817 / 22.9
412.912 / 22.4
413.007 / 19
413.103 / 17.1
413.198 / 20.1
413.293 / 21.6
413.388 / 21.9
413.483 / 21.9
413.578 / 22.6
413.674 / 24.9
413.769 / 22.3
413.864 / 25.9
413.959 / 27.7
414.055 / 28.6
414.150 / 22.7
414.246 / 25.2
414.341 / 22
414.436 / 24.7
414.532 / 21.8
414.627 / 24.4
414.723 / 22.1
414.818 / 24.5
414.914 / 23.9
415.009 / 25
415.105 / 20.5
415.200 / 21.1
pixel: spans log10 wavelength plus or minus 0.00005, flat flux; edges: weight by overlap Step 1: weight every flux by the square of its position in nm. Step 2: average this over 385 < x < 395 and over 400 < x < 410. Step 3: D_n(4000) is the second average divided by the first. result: 1.47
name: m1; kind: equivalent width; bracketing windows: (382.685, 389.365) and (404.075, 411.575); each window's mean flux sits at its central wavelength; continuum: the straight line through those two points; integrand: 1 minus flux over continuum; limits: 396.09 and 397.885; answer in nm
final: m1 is 0.64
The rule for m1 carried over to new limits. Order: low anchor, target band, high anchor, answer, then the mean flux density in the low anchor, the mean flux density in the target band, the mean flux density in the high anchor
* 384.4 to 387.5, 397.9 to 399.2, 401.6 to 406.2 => 0.05 nm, 17.4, 20.6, 23.1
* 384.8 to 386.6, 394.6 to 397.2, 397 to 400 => 0.54 nm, 18.2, 14.8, 18.9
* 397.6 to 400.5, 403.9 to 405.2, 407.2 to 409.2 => -0.13 nm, 21.3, 24.1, 22.2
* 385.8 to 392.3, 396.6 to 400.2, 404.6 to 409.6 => 0.38 nm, 17.5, 17.8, 22.1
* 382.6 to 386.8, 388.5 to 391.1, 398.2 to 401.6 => 0.18 nm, 15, 16.4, 22.5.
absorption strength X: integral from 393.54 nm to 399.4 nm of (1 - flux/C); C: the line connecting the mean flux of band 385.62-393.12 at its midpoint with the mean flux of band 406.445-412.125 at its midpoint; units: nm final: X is 0.65 nm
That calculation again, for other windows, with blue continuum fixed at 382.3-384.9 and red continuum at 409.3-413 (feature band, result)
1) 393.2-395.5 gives 0.07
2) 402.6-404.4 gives -0.43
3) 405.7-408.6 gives -0.37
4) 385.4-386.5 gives -0.49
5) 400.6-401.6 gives -0.38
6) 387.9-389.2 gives 0.04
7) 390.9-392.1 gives -0.49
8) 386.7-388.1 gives -0.34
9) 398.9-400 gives -0.31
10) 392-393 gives -0.09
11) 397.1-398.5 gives -0.04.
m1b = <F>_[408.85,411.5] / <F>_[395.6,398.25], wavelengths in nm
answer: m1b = 1.4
